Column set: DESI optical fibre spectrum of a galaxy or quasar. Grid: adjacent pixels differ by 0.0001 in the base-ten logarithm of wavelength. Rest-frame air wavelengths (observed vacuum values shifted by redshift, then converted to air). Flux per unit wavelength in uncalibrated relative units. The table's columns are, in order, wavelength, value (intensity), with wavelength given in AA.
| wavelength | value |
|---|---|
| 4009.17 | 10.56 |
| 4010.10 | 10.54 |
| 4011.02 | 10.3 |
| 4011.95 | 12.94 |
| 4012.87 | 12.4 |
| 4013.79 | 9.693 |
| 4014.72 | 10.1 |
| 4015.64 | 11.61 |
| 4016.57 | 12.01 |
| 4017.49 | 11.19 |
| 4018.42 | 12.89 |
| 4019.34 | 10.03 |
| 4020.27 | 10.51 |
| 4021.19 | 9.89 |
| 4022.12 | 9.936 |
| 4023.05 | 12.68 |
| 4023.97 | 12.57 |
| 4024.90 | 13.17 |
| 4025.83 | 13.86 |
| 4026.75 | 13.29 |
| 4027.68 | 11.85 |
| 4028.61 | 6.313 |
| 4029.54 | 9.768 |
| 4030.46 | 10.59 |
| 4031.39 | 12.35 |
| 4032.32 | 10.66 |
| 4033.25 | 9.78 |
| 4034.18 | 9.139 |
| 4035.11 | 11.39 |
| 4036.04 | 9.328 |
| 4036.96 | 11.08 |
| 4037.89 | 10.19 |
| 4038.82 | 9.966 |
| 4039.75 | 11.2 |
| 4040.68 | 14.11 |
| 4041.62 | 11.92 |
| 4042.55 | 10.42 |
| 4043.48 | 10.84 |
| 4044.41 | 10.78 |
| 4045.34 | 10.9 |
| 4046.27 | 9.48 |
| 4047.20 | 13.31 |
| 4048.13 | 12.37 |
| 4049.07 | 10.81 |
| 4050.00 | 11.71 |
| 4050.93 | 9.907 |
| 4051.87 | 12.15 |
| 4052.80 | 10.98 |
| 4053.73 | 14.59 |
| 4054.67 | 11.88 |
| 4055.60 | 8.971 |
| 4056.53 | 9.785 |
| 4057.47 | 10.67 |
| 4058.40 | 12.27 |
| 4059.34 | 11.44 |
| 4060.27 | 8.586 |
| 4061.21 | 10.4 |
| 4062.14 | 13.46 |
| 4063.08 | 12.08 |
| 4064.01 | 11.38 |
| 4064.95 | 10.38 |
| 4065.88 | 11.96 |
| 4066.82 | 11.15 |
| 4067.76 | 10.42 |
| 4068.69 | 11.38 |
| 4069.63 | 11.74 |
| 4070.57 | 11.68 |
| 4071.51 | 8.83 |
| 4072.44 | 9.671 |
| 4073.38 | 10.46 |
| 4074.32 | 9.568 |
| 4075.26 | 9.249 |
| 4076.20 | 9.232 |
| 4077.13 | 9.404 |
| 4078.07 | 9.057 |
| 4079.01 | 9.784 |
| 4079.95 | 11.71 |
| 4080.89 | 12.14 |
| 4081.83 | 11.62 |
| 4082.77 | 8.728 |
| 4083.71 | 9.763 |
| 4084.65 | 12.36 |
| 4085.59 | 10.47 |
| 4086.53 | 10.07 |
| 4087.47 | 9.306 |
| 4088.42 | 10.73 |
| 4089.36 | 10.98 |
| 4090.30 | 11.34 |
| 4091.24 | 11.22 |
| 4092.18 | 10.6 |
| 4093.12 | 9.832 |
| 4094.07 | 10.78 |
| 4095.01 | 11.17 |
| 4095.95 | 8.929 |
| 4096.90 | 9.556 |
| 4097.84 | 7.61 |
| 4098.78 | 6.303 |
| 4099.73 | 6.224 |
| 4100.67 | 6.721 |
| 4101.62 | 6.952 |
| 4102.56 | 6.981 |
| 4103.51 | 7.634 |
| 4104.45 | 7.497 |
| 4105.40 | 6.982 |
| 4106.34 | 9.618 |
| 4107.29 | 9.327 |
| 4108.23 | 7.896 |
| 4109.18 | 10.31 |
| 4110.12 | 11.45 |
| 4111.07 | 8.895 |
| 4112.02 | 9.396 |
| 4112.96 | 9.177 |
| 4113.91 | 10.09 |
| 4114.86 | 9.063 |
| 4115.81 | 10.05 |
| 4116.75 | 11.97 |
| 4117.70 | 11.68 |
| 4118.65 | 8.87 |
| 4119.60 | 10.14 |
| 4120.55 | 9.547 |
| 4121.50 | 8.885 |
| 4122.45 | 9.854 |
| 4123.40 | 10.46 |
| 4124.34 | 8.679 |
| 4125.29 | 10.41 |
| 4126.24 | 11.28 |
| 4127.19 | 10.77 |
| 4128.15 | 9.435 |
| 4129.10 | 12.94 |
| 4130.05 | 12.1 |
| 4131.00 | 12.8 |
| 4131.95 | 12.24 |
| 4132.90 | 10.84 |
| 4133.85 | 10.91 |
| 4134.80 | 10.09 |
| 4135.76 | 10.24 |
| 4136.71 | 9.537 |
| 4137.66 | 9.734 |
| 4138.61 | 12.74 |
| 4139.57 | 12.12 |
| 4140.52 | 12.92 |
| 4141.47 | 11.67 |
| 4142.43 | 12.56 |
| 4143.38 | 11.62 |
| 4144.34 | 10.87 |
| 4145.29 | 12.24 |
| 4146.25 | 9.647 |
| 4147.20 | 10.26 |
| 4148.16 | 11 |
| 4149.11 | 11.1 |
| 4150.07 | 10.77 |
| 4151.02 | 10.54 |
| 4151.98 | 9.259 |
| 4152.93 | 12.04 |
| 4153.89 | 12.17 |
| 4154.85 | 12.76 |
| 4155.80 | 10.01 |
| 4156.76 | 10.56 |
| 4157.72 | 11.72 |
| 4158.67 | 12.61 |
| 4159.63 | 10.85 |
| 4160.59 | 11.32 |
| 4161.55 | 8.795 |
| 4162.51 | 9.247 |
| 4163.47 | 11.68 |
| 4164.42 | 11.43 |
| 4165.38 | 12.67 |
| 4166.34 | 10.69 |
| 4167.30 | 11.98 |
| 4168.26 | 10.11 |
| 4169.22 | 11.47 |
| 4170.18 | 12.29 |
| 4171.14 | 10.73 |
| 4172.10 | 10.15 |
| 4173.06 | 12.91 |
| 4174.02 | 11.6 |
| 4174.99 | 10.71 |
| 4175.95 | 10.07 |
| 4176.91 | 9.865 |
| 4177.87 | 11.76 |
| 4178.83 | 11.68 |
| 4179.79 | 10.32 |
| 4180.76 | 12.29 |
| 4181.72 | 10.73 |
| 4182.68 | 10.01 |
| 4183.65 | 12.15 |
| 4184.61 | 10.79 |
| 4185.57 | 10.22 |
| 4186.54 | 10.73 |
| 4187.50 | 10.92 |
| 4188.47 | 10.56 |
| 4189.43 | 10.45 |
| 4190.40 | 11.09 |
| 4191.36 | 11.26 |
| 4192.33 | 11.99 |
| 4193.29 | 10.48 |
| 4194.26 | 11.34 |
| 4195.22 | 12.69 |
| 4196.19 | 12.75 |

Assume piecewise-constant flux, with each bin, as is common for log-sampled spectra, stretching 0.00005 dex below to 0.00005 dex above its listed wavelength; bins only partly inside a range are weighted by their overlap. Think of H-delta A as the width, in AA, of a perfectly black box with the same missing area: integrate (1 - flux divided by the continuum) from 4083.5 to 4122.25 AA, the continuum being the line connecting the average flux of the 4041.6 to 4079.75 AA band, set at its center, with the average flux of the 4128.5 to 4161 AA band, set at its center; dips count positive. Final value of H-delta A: 5.8 AA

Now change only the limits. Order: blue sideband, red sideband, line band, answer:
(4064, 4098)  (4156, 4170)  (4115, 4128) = 0.71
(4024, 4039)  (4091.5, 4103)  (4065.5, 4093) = -4.01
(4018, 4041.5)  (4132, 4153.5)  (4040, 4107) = 4.53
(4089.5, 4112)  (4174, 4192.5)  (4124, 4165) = -4.64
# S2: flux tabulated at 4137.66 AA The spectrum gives 9.734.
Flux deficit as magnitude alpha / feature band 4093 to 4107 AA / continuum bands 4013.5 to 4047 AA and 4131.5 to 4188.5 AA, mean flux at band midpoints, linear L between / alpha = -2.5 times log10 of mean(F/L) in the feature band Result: 0.33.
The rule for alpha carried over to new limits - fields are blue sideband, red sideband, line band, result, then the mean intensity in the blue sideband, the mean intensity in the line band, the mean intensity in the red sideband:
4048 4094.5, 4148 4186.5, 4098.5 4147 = 0.09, 10.8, 10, 11.1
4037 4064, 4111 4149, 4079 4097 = 0.04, 11.3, 10.6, 10.7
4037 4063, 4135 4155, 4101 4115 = 0.27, 11.2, 8.72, 11.2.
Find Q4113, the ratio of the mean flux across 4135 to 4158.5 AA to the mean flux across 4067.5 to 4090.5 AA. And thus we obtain 1.08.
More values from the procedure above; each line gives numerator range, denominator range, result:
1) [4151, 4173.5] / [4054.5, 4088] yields 1.06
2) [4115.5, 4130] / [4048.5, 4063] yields 0.93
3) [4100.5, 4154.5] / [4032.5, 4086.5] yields 0.95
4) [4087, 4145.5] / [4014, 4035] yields 0.91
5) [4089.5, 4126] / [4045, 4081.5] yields 0.85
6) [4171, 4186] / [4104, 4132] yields 1.10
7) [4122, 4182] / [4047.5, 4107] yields 1.09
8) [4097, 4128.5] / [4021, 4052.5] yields 0.82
